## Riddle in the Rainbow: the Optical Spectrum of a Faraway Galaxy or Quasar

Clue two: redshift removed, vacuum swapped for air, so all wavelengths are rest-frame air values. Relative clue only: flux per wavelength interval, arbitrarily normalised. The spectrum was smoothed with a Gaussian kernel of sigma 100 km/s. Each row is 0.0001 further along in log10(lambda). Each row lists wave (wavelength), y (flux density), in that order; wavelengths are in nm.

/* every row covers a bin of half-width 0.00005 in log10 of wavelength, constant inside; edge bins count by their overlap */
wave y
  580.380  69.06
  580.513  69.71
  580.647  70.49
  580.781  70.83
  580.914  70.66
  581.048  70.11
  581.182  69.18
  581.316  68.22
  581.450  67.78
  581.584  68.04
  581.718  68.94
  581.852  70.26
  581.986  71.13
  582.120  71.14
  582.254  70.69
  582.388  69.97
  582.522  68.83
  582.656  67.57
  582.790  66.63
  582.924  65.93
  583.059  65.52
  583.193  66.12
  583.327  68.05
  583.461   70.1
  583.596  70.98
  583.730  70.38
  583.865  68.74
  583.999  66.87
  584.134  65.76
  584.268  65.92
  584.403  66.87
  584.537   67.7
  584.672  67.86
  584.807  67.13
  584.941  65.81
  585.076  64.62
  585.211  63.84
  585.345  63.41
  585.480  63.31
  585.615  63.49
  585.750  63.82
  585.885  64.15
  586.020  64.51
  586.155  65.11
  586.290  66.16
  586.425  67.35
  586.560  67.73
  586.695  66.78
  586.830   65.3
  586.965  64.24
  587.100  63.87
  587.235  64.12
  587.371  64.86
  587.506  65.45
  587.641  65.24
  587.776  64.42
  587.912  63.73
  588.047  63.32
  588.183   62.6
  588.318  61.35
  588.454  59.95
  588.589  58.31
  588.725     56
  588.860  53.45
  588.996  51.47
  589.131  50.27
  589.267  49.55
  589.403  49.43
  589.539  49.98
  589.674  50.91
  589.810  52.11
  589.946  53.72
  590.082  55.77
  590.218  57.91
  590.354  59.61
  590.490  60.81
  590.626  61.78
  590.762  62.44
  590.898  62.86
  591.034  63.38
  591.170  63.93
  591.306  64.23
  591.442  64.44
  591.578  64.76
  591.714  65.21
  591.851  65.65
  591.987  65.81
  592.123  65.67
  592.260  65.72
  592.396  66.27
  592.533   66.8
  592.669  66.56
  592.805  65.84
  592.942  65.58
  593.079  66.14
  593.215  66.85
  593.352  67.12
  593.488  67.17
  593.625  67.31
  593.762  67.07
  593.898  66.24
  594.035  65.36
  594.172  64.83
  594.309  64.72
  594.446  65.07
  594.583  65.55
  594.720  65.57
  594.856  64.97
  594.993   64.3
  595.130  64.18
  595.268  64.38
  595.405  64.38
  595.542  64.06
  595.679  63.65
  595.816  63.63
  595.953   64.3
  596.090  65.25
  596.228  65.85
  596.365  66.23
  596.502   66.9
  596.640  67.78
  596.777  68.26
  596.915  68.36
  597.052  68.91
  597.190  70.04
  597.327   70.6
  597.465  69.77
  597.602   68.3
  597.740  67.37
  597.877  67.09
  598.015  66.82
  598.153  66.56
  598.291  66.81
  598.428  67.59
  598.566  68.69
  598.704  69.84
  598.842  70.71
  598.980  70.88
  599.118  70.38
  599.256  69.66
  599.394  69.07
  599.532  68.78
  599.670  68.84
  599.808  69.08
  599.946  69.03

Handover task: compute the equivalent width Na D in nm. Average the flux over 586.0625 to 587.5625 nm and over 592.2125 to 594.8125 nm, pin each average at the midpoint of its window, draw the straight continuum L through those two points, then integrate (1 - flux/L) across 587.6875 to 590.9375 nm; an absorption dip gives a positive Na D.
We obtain 0.42 nm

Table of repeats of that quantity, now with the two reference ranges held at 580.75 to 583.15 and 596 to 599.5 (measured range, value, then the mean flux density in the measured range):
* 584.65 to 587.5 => 0.15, 65.1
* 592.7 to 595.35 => 0.11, 65.7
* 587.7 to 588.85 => 0.13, 60.9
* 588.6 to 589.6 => 0.24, 51.8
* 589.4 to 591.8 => 0.32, 59.4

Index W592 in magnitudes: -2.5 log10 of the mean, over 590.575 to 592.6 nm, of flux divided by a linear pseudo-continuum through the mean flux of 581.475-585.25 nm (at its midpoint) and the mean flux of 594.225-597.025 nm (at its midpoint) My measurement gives 0.03 mag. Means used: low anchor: 67.9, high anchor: 65.4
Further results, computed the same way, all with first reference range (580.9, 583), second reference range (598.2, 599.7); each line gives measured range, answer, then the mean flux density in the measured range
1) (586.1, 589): 0.099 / 63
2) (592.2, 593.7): 0.042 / 66.5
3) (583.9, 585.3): 0.044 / 66.3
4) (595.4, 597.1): 0.050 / 66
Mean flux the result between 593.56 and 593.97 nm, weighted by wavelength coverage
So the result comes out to 66.9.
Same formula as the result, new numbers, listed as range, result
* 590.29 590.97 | 61.5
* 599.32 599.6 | 68.9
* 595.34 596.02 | 64.1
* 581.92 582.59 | 70.4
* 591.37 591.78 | 64.9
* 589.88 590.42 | 56.7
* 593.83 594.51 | 65.2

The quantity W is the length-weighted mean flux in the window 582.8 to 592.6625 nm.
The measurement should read 63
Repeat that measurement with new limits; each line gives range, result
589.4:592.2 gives 60.3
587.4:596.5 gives 62.4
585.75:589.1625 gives 62.6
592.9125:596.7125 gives 65.5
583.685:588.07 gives 65.5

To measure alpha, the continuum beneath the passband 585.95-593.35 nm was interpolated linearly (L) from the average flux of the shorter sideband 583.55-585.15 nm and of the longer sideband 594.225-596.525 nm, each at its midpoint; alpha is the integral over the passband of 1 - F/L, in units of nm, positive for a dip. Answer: 0.48 nm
